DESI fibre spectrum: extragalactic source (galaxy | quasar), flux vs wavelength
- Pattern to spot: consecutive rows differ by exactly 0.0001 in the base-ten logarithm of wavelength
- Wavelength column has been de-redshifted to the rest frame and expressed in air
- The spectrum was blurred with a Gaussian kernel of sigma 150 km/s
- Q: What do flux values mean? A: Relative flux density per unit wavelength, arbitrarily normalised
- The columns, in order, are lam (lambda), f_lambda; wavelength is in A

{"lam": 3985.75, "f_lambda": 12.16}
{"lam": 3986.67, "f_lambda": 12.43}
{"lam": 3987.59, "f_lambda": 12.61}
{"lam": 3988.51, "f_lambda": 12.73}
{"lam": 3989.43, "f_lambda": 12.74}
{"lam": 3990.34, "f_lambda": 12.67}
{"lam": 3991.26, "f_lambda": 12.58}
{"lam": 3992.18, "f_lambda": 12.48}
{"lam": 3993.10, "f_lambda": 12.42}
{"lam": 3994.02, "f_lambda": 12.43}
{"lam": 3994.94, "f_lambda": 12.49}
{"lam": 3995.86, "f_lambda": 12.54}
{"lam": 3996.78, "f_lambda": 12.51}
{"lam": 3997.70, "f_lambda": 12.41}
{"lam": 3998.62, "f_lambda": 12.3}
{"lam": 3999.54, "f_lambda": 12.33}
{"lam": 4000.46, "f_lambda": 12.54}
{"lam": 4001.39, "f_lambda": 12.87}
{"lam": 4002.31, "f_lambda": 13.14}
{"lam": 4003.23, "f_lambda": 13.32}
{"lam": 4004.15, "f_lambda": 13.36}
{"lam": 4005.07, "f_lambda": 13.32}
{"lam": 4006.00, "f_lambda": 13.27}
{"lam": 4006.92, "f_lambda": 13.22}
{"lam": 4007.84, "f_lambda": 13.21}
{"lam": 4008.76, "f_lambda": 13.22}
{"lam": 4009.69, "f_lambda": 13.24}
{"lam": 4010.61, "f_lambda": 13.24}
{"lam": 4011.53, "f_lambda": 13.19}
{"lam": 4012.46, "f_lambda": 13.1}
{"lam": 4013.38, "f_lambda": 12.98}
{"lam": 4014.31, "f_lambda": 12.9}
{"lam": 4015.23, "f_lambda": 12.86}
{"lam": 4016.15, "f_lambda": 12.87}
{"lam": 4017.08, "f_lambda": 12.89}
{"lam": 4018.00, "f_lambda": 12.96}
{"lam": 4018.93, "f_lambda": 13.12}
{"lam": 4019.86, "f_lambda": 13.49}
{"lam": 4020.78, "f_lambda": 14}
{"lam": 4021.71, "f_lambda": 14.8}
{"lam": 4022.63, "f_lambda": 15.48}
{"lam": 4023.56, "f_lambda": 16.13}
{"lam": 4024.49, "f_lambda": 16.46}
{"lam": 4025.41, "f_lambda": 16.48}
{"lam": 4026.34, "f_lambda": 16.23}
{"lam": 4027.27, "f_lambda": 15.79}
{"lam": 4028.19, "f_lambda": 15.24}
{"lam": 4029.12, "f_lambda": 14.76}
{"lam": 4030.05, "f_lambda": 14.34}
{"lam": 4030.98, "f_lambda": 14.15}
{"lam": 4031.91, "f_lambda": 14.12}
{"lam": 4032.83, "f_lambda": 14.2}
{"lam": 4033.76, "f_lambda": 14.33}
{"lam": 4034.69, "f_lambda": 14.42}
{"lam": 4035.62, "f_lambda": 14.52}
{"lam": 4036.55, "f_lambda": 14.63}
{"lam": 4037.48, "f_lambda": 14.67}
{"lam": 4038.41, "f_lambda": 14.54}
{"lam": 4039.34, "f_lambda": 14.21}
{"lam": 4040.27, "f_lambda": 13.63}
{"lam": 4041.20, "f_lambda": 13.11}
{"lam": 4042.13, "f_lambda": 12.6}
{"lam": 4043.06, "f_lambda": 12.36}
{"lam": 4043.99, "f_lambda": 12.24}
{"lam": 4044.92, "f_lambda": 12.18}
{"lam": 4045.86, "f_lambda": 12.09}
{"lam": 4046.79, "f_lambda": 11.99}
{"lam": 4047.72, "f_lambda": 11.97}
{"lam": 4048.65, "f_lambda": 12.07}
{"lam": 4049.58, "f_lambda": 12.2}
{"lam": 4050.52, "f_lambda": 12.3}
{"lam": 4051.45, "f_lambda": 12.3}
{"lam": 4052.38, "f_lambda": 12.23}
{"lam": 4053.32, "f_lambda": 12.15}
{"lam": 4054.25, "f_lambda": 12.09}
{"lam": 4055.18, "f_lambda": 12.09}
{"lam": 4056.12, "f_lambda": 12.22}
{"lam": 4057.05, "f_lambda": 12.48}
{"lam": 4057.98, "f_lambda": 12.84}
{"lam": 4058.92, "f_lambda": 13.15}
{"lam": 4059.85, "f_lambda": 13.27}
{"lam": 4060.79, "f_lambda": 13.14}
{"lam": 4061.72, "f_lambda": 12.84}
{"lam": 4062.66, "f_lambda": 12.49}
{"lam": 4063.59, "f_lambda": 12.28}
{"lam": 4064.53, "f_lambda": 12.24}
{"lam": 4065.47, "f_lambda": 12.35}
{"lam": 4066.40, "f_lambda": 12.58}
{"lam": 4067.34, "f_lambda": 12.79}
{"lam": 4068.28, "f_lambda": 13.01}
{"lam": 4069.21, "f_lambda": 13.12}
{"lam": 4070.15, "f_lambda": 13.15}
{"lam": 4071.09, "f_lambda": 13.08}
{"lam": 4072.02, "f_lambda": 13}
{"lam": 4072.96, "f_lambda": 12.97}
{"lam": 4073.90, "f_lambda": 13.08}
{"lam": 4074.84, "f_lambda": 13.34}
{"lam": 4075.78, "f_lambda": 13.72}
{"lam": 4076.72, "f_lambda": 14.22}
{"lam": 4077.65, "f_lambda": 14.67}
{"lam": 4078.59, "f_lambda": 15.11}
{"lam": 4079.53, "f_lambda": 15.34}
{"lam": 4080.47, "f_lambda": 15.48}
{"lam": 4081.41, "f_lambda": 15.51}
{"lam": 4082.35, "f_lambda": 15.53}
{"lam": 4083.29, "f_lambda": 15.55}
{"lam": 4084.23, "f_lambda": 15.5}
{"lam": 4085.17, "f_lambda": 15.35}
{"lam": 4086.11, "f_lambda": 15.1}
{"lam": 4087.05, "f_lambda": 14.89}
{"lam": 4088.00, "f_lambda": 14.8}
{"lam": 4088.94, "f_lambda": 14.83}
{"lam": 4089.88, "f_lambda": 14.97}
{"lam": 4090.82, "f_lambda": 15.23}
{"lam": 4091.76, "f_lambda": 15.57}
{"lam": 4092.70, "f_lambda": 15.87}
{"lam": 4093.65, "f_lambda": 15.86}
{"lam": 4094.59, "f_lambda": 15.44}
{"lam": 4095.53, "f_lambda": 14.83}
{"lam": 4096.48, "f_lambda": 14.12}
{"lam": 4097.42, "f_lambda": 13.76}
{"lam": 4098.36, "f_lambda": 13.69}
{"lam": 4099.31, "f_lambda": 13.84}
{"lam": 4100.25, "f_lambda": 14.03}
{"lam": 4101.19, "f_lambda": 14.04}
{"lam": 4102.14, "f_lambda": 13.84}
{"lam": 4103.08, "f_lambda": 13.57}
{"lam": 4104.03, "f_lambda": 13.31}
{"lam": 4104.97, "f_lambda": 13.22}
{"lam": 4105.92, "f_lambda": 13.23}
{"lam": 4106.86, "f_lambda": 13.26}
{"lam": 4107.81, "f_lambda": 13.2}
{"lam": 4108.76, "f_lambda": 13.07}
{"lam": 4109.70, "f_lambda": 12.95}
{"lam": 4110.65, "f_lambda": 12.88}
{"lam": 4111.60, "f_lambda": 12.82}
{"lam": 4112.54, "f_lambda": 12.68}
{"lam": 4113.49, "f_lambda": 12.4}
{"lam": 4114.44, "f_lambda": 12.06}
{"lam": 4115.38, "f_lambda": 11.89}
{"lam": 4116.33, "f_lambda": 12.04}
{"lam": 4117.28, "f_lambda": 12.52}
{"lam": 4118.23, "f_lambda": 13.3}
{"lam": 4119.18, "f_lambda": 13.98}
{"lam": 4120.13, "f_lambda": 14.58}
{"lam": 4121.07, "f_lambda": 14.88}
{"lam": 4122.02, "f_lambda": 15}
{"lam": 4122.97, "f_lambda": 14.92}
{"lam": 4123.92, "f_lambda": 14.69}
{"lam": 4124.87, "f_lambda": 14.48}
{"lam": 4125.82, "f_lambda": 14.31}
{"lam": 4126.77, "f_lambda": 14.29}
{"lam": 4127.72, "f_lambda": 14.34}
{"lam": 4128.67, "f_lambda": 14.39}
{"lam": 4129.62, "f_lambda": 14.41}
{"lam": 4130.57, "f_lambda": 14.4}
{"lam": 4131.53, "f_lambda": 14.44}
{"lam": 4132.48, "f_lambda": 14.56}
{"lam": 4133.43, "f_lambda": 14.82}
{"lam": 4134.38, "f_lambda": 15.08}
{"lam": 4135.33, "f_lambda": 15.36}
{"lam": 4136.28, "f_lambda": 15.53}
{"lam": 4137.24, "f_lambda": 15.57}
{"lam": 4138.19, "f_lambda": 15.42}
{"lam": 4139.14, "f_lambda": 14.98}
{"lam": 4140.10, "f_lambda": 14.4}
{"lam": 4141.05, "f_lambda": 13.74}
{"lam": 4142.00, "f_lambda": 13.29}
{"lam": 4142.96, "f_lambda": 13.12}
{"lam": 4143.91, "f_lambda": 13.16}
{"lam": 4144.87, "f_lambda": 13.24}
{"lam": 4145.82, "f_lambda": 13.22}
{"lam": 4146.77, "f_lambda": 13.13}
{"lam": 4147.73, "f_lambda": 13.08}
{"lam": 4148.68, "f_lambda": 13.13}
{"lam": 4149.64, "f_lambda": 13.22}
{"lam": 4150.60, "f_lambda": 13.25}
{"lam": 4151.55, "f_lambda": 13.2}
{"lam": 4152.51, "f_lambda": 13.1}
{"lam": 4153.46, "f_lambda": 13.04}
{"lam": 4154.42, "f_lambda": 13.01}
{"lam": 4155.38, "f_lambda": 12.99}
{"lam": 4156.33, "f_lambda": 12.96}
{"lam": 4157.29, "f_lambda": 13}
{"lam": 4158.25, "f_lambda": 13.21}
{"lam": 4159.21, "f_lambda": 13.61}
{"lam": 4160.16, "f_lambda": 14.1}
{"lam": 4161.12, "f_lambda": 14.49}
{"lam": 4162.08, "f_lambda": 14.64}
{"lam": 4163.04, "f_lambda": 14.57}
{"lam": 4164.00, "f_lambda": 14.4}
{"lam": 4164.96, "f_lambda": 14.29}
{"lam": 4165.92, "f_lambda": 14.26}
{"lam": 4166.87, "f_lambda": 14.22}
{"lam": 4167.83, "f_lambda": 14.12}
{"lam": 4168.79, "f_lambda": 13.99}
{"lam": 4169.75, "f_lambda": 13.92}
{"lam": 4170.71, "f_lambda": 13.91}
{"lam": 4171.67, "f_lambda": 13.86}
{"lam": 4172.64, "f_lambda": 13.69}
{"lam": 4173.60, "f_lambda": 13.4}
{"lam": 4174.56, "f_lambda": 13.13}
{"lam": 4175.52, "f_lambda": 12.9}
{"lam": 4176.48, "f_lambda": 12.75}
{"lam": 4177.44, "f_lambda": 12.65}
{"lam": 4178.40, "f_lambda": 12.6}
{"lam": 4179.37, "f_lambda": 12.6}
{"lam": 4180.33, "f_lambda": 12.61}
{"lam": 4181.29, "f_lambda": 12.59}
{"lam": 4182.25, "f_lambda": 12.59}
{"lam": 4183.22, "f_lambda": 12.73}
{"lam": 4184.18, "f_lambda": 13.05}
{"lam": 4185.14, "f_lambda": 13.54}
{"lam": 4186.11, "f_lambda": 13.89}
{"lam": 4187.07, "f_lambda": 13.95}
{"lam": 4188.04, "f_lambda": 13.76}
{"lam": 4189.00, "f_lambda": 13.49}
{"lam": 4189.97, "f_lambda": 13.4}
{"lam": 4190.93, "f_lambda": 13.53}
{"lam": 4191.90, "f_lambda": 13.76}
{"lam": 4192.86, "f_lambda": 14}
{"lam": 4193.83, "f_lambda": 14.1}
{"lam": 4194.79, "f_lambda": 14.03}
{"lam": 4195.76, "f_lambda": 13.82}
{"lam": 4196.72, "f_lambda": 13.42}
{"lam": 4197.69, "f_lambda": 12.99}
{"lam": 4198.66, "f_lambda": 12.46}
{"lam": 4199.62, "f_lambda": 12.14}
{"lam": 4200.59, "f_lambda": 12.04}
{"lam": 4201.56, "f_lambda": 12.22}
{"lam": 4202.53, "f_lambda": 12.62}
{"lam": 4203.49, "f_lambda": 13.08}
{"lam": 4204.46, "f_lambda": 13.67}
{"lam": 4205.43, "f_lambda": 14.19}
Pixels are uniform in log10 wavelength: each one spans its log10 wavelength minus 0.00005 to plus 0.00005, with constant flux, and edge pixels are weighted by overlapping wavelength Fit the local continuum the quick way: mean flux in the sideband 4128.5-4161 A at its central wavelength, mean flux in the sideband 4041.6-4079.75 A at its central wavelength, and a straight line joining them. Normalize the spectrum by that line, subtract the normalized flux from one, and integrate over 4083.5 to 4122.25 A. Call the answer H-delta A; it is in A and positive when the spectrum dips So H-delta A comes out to -1.87 A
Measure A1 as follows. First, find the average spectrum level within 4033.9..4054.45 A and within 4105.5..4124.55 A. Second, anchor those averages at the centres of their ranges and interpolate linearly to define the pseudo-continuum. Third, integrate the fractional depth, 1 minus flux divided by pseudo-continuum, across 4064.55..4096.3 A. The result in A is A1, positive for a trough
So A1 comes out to -3.0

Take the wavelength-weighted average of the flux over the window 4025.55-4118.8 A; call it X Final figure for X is 13.6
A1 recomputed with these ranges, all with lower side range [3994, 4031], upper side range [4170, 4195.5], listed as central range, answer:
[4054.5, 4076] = 1.2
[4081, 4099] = -2.1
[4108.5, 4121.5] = 0.4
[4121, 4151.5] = -1.8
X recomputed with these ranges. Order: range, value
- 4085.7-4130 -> 14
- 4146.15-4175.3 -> 13.6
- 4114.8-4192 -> 13.7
